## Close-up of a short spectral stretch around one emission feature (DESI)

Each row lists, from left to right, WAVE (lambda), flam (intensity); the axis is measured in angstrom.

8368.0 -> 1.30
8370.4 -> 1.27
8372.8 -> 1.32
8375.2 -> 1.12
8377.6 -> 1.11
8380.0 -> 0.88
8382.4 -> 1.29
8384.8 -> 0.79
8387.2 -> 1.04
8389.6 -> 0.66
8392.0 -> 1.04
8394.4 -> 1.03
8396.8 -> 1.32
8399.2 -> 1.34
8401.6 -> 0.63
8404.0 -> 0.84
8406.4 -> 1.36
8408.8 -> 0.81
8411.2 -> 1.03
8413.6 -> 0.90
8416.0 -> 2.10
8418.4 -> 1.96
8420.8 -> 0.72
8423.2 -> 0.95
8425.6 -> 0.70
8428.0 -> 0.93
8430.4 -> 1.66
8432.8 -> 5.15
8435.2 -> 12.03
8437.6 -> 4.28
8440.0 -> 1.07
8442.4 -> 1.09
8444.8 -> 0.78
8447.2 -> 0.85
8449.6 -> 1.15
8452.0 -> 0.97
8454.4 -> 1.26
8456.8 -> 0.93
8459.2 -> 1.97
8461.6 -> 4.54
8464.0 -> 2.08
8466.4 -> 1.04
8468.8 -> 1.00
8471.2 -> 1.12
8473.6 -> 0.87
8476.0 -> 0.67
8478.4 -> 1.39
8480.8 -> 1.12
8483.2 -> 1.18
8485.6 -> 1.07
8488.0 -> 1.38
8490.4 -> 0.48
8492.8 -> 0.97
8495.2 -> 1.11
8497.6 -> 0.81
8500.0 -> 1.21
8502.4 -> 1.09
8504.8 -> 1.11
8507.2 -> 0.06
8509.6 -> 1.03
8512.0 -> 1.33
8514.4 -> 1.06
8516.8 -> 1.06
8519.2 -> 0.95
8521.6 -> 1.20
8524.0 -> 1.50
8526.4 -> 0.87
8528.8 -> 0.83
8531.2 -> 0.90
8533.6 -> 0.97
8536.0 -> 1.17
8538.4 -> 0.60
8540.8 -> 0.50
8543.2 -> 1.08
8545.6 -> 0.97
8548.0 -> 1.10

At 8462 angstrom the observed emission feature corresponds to [N II] 6583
